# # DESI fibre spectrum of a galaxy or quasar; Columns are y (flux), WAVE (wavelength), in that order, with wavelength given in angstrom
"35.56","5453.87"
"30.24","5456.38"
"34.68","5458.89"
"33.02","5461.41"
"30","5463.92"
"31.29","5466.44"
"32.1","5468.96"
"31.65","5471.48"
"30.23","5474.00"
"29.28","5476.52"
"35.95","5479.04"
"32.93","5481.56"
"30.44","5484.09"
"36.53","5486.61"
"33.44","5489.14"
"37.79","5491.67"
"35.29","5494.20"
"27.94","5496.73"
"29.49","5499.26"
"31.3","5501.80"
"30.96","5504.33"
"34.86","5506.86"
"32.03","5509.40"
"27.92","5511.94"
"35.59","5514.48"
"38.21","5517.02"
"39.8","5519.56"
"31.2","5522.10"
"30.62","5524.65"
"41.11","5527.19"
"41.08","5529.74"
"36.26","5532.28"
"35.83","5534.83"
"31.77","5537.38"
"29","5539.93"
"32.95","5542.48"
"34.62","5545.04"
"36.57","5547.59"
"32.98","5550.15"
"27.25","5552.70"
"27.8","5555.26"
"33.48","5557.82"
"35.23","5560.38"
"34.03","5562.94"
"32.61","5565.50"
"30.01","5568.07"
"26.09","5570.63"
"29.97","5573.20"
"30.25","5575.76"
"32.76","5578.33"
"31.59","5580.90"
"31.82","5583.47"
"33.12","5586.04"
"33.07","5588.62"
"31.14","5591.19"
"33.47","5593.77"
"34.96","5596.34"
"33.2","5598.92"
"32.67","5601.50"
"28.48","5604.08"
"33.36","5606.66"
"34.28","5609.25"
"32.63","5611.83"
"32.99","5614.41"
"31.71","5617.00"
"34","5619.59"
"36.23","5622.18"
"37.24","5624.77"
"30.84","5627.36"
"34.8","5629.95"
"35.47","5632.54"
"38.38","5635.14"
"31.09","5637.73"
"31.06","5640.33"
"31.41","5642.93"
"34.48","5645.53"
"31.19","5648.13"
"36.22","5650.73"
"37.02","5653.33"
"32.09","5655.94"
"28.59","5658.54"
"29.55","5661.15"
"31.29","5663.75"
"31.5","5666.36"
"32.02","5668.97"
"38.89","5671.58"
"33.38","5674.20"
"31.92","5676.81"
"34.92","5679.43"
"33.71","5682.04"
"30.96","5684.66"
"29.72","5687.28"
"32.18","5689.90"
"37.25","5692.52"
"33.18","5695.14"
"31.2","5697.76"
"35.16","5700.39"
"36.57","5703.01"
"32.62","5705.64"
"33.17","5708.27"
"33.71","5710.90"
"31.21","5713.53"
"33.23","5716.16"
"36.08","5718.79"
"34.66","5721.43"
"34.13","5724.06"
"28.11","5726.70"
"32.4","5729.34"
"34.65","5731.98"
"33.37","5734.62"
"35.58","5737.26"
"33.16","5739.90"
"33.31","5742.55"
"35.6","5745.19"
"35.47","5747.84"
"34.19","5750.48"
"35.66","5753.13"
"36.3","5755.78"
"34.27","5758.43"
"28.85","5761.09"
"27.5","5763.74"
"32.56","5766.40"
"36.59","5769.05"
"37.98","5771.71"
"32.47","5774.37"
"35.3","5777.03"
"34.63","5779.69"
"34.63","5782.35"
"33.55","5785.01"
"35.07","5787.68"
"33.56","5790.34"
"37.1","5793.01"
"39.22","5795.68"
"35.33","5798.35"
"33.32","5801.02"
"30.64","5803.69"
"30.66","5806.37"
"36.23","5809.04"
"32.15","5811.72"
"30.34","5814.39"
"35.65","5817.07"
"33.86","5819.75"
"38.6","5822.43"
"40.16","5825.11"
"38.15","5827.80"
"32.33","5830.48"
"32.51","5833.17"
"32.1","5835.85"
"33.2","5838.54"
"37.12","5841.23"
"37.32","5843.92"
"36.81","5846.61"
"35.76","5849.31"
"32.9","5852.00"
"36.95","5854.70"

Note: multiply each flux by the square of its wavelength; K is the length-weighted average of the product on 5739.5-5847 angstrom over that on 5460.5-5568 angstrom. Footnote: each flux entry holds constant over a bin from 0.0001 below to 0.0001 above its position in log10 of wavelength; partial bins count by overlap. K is 1.15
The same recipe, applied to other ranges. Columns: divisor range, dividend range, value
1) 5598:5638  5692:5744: 1.03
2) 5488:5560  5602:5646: 1.03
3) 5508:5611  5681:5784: 1.09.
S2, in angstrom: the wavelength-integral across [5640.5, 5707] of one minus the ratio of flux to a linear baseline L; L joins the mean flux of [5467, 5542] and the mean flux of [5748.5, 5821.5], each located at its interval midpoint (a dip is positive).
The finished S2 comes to 1.48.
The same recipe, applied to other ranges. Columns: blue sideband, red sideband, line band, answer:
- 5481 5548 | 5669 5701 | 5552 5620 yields 3.54 angstrom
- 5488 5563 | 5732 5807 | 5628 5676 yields 0.95 angstrom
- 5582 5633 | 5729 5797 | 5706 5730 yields 0.76 angstrom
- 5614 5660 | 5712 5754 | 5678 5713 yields 0.37 angstrom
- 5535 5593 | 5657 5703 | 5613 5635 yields -1.40 angstrom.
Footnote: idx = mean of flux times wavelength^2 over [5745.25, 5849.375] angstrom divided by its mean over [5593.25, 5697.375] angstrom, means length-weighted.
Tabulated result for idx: 1.10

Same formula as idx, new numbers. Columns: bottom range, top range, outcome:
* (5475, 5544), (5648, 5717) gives 1.04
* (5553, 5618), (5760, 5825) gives 1.15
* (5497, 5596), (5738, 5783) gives 1.12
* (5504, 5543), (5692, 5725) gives 1.05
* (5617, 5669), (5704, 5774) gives 1.05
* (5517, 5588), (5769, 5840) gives 1.14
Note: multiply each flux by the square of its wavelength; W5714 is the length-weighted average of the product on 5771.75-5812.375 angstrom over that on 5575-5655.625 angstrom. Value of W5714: 1.1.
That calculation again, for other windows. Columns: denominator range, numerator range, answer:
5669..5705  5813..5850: 1.10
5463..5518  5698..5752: 1.13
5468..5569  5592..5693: 1.04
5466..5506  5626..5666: 1.08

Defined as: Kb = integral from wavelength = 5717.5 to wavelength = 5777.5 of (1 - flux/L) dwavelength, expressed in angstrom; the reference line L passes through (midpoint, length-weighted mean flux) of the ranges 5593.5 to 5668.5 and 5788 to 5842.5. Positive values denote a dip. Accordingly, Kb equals 0.4 angstrom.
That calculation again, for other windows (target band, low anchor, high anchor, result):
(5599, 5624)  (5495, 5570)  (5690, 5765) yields 0.2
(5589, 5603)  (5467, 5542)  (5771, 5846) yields 0.3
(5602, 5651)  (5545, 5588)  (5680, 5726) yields -1.4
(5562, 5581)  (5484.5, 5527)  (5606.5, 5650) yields 1.5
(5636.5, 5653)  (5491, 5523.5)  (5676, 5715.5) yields 0.2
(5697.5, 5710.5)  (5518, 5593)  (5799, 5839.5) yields -0.2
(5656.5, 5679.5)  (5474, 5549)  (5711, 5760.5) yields 1.0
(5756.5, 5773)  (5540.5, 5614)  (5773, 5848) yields 0.6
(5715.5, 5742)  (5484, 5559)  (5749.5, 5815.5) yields 0.2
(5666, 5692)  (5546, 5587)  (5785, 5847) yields 0.0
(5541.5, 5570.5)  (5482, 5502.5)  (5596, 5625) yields 0.7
